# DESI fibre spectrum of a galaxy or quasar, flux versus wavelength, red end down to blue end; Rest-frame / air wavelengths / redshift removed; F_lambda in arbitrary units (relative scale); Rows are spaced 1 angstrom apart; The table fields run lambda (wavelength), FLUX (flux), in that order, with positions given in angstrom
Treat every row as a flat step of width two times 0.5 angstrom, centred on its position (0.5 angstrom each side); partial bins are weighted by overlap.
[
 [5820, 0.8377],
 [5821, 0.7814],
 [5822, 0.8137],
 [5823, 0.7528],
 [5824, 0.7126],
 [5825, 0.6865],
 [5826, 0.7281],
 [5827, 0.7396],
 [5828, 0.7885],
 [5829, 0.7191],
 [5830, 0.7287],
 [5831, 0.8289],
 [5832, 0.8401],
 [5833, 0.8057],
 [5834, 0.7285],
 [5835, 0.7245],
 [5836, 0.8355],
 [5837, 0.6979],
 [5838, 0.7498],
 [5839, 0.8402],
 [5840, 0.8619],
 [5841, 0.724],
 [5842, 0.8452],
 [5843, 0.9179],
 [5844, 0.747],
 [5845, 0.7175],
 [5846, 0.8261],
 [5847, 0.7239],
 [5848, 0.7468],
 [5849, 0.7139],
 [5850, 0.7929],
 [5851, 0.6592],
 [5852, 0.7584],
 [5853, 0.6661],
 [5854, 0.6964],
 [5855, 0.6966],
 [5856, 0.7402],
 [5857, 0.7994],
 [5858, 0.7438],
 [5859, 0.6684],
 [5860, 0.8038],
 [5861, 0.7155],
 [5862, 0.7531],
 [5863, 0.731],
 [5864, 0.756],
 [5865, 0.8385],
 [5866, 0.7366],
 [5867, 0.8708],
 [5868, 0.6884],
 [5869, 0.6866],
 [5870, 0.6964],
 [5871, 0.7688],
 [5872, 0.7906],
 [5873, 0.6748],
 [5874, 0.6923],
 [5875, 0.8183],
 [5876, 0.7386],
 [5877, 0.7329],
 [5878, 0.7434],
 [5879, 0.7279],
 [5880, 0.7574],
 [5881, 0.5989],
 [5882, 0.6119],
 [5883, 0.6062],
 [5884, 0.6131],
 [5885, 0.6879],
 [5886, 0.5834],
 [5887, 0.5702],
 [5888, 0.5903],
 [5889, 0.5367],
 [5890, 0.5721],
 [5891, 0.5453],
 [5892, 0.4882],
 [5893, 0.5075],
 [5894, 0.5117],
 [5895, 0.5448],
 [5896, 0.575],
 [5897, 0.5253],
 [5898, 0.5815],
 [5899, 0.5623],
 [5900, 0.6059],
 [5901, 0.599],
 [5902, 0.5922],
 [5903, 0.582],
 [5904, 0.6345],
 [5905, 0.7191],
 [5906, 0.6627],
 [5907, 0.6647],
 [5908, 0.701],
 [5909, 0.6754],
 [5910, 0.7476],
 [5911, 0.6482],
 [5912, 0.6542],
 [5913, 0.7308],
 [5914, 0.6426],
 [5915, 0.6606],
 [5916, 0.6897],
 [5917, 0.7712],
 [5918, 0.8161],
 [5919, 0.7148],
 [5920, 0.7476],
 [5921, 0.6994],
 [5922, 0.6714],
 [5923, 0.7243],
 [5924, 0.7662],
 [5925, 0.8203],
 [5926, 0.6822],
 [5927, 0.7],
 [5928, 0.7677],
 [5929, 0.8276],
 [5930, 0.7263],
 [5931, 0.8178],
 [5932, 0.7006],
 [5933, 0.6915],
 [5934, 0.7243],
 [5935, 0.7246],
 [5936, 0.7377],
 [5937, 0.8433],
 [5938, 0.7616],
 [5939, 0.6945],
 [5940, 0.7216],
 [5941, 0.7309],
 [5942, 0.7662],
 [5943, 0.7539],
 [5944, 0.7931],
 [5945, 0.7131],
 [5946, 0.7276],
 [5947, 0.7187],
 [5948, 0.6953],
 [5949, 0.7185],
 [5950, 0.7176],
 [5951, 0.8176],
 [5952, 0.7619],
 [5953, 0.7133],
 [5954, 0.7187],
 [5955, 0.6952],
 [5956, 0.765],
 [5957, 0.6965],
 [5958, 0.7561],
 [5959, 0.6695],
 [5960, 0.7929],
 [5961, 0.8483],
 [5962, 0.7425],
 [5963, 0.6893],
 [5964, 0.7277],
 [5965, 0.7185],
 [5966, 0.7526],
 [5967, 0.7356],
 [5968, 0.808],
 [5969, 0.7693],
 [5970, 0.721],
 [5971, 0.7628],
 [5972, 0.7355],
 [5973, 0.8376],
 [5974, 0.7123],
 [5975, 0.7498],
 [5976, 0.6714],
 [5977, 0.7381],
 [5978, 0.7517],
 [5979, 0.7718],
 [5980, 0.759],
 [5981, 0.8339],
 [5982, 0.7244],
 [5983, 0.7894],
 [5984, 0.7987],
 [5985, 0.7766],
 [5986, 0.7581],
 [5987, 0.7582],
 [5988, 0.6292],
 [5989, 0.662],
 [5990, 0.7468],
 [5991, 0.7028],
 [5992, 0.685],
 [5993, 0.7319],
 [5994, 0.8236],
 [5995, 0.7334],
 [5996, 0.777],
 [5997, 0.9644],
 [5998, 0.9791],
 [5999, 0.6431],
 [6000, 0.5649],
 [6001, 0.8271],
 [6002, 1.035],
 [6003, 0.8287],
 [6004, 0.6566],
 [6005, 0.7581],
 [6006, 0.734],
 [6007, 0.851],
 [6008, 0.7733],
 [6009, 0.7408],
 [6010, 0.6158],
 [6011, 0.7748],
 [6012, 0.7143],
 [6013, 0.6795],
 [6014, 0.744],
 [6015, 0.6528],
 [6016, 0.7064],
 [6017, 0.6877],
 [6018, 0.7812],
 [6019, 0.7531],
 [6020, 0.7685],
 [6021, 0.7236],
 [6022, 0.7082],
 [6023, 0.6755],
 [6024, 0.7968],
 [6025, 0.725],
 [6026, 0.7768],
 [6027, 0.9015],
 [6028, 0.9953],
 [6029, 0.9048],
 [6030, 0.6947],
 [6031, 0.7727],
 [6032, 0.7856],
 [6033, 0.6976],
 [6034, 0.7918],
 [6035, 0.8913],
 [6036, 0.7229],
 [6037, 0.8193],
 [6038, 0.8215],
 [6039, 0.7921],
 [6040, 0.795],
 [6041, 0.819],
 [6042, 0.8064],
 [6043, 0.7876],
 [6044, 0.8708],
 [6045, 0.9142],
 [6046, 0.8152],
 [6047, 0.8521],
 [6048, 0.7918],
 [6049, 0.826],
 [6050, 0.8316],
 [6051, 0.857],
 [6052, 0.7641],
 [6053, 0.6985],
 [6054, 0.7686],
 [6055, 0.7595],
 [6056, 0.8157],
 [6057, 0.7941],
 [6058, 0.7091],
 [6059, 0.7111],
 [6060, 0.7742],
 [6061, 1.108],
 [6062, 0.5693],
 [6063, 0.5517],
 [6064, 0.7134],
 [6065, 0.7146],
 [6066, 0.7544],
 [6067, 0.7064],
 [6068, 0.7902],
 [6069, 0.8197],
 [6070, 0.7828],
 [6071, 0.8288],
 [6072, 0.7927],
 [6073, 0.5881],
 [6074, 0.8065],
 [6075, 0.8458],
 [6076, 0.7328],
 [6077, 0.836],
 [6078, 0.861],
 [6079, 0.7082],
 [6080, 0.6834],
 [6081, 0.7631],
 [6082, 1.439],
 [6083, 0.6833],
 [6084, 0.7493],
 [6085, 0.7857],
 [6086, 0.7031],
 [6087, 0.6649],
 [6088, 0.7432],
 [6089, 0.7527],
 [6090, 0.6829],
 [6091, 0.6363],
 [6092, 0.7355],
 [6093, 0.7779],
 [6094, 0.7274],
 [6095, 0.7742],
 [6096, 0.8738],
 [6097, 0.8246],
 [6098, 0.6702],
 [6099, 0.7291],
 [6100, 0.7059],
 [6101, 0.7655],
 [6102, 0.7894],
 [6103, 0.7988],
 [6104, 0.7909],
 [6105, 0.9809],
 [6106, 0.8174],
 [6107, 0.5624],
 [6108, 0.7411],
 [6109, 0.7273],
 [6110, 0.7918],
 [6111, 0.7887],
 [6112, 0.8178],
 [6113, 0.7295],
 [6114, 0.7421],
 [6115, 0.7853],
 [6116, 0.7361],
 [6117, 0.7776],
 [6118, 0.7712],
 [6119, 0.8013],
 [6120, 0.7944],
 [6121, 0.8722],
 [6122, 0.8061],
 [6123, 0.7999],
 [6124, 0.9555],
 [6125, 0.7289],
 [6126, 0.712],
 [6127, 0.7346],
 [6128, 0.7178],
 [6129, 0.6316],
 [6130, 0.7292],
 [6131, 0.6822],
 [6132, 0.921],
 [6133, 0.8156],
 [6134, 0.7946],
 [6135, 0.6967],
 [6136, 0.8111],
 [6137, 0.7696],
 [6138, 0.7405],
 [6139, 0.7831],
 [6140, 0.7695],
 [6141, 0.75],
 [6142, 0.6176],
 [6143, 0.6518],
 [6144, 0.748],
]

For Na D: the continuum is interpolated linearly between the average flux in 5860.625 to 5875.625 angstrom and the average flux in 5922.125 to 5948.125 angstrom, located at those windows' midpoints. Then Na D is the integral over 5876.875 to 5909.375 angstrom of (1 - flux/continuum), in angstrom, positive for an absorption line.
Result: 5.9 angstrom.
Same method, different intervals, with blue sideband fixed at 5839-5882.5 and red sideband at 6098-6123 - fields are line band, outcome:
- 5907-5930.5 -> 1.0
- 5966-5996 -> 0.4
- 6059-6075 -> 0.3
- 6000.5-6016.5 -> 0.1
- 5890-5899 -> 2.5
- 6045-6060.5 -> -0.4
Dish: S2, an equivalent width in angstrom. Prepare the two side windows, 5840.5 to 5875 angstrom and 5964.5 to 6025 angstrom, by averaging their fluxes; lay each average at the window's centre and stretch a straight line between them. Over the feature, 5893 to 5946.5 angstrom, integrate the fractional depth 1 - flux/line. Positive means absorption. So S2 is 4.0 angstrom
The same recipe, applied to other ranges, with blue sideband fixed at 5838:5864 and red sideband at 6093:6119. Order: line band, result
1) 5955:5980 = 0.5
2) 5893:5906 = 3.0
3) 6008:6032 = 0.4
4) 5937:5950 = 0.4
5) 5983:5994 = 0.4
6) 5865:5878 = 0.2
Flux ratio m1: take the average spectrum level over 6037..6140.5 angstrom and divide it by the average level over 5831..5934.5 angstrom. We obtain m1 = 1.10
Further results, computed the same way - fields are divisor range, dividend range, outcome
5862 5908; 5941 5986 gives 1.15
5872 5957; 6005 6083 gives 1.14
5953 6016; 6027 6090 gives 1.05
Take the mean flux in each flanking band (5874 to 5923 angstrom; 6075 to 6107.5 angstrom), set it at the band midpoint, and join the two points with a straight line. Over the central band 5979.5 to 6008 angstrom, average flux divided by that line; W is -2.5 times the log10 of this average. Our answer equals -0.09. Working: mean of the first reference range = 0.646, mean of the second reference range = 0.775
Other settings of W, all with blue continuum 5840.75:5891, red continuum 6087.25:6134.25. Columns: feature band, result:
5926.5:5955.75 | -0.01 mag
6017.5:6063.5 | -0.05 mag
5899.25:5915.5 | 0.11 mag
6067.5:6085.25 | -0.06 mag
